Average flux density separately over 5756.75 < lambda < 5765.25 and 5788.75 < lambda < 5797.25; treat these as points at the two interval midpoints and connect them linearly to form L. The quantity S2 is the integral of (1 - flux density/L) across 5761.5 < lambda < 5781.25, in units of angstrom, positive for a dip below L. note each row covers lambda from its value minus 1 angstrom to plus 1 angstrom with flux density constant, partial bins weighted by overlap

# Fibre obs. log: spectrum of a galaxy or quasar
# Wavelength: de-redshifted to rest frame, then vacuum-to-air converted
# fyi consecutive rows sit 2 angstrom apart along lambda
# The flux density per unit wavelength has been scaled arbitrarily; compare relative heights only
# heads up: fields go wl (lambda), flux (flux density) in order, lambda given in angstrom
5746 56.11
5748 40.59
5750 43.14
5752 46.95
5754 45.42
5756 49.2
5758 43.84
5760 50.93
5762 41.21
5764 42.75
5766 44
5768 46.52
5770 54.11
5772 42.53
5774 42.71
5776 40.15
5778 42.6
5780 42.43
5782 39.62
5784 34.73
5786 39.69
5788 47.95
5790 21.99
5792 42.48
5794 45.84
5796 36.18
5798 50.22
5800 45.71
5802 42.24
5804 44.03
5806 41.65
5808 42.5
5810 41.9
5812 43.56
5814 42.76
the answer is -0.7 angstrom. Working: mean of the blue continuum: 44.8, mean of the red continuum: 37.4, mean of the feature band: 43.9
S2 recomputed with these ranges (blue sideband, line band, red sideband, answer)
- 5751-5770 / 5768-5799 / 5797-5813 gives 2.3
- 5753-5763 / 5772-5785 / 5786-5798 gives 0.6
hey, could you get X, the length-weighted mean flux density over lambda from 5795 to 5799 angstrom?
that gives 43.2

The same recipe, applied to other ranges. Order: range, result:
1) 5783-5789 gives 40.8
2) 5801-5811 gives 42.5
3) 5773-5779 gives 41.8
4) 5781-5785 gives 37.2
